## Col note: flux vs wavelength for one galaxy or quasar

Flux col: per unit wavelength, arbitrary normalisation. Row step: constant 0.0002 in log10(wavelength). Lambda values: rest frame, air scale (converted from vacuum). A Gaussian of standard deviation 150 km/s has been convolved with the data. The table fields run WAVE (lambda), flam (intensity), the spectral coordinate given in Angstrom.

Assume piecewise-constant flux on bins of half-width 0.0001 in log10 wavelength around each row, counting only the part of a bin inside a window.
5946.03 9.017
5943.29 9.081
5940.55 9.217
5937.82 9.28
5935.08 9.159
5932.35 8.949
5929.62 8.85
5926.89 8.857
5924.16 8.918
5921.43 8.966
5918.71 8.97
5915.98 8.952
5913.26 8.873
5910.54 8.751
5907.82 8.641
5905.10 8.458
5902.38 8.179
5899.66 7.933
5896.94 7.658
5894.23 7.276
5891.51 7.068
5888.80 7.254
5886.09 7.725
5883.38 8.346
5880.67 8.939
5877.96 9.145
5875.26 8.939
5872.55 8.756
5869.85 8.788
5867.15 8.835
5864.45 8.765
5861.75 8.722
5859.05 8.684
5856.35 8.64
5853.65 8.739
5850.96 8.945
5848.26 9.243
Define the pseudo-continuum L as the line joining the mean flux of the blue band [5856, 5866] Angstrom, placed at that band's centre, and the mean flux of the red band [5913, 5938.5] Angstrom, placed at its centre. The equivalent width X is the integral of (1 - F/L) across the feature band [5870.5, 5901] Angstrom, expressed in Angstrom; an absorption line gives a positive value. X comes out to 2.4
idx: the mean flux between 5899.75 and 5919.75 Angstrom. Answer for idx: 8.64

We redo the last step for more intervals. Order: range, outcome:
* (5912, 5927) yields 8.93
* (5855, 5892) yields 8.5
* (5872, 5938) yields 8.5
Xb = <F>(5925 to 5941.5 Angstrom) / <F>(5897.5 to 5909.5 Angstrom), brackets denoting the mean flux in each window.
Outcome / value 1.09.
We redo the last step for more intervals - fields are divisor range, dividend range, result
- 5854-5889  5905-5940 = 1.03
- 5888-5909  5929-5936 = 1.15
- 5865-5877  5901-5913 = 0.97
